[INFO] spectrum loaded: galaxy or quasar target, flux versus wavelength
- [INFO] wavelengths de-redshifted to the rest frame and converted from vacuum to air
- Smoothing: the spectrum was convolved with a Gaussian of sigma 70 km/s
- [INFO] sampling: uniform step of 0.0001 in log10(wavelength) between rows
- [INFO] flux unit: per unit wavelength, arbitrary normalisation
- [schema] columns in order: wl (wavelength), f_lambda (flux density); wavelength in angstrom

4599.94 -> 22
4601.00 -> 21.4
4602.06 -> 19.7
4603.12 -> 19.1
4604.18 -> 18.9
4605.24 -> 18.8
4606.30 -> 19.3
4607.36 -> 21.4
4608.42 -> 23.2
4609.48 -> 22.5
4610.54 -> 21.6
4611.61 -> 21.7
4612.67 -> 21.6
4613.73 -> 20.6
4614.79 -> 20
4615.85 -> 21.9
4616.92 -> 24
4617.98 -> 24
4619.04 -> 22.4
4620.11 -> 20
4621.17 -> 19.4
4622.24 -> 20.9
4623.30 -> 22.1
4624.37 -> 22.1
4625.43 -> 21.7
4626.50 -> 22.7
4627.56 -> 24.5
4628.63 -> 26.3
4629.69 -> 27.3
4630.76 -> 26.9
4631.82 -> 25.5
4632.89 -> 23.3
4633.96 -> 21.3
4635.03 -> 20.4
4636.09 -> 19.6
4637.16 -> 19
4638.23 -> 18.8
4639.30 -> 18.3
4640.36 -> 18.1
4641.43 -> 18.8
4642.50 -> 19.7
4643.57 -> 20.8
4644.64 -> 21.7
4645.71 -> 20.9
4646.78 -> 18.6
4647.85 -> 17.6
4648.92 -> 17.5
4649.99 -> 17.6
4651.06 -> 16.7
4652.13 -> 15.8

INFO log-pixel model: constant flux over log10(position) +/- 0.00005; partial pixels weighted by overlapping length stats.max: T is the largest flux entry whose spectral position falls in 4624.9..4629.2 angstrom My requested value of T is 26.3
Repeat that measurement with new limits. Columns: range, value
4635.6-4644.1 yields 20.8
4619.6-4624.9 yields 22.1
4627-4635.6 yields 27.3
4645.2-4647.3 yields 20.9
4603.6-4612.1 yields 23.2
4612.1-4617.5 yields 24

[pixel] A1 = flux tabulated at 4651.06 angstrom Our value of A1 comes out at 16.7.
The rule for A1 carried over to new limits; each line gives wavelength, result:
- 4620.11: 20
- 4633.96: 21.3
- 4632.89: 23.3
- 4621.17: 19.4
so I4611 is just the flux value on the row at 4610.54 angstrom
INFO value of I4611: 21.6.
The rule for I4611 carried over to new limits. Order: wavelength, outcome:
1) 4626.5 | 22.7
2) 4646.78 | 18.6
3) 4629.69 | 27.3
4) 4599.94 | 22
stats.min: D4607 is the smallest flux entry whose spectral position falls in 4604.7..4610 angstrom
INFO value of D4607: 18.8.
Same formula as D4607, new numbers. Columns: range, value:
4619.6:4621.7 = 19.4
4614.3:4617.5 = 20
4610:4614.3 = 20.6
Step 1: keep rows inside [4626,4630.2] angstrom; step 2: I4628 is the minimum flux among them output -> 22.7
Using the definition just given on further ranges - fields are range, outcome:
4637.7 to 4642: 18.1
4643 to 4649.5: 17.5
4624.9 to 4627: 21.7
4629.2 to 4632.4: 25.5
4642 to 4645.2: 19.7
